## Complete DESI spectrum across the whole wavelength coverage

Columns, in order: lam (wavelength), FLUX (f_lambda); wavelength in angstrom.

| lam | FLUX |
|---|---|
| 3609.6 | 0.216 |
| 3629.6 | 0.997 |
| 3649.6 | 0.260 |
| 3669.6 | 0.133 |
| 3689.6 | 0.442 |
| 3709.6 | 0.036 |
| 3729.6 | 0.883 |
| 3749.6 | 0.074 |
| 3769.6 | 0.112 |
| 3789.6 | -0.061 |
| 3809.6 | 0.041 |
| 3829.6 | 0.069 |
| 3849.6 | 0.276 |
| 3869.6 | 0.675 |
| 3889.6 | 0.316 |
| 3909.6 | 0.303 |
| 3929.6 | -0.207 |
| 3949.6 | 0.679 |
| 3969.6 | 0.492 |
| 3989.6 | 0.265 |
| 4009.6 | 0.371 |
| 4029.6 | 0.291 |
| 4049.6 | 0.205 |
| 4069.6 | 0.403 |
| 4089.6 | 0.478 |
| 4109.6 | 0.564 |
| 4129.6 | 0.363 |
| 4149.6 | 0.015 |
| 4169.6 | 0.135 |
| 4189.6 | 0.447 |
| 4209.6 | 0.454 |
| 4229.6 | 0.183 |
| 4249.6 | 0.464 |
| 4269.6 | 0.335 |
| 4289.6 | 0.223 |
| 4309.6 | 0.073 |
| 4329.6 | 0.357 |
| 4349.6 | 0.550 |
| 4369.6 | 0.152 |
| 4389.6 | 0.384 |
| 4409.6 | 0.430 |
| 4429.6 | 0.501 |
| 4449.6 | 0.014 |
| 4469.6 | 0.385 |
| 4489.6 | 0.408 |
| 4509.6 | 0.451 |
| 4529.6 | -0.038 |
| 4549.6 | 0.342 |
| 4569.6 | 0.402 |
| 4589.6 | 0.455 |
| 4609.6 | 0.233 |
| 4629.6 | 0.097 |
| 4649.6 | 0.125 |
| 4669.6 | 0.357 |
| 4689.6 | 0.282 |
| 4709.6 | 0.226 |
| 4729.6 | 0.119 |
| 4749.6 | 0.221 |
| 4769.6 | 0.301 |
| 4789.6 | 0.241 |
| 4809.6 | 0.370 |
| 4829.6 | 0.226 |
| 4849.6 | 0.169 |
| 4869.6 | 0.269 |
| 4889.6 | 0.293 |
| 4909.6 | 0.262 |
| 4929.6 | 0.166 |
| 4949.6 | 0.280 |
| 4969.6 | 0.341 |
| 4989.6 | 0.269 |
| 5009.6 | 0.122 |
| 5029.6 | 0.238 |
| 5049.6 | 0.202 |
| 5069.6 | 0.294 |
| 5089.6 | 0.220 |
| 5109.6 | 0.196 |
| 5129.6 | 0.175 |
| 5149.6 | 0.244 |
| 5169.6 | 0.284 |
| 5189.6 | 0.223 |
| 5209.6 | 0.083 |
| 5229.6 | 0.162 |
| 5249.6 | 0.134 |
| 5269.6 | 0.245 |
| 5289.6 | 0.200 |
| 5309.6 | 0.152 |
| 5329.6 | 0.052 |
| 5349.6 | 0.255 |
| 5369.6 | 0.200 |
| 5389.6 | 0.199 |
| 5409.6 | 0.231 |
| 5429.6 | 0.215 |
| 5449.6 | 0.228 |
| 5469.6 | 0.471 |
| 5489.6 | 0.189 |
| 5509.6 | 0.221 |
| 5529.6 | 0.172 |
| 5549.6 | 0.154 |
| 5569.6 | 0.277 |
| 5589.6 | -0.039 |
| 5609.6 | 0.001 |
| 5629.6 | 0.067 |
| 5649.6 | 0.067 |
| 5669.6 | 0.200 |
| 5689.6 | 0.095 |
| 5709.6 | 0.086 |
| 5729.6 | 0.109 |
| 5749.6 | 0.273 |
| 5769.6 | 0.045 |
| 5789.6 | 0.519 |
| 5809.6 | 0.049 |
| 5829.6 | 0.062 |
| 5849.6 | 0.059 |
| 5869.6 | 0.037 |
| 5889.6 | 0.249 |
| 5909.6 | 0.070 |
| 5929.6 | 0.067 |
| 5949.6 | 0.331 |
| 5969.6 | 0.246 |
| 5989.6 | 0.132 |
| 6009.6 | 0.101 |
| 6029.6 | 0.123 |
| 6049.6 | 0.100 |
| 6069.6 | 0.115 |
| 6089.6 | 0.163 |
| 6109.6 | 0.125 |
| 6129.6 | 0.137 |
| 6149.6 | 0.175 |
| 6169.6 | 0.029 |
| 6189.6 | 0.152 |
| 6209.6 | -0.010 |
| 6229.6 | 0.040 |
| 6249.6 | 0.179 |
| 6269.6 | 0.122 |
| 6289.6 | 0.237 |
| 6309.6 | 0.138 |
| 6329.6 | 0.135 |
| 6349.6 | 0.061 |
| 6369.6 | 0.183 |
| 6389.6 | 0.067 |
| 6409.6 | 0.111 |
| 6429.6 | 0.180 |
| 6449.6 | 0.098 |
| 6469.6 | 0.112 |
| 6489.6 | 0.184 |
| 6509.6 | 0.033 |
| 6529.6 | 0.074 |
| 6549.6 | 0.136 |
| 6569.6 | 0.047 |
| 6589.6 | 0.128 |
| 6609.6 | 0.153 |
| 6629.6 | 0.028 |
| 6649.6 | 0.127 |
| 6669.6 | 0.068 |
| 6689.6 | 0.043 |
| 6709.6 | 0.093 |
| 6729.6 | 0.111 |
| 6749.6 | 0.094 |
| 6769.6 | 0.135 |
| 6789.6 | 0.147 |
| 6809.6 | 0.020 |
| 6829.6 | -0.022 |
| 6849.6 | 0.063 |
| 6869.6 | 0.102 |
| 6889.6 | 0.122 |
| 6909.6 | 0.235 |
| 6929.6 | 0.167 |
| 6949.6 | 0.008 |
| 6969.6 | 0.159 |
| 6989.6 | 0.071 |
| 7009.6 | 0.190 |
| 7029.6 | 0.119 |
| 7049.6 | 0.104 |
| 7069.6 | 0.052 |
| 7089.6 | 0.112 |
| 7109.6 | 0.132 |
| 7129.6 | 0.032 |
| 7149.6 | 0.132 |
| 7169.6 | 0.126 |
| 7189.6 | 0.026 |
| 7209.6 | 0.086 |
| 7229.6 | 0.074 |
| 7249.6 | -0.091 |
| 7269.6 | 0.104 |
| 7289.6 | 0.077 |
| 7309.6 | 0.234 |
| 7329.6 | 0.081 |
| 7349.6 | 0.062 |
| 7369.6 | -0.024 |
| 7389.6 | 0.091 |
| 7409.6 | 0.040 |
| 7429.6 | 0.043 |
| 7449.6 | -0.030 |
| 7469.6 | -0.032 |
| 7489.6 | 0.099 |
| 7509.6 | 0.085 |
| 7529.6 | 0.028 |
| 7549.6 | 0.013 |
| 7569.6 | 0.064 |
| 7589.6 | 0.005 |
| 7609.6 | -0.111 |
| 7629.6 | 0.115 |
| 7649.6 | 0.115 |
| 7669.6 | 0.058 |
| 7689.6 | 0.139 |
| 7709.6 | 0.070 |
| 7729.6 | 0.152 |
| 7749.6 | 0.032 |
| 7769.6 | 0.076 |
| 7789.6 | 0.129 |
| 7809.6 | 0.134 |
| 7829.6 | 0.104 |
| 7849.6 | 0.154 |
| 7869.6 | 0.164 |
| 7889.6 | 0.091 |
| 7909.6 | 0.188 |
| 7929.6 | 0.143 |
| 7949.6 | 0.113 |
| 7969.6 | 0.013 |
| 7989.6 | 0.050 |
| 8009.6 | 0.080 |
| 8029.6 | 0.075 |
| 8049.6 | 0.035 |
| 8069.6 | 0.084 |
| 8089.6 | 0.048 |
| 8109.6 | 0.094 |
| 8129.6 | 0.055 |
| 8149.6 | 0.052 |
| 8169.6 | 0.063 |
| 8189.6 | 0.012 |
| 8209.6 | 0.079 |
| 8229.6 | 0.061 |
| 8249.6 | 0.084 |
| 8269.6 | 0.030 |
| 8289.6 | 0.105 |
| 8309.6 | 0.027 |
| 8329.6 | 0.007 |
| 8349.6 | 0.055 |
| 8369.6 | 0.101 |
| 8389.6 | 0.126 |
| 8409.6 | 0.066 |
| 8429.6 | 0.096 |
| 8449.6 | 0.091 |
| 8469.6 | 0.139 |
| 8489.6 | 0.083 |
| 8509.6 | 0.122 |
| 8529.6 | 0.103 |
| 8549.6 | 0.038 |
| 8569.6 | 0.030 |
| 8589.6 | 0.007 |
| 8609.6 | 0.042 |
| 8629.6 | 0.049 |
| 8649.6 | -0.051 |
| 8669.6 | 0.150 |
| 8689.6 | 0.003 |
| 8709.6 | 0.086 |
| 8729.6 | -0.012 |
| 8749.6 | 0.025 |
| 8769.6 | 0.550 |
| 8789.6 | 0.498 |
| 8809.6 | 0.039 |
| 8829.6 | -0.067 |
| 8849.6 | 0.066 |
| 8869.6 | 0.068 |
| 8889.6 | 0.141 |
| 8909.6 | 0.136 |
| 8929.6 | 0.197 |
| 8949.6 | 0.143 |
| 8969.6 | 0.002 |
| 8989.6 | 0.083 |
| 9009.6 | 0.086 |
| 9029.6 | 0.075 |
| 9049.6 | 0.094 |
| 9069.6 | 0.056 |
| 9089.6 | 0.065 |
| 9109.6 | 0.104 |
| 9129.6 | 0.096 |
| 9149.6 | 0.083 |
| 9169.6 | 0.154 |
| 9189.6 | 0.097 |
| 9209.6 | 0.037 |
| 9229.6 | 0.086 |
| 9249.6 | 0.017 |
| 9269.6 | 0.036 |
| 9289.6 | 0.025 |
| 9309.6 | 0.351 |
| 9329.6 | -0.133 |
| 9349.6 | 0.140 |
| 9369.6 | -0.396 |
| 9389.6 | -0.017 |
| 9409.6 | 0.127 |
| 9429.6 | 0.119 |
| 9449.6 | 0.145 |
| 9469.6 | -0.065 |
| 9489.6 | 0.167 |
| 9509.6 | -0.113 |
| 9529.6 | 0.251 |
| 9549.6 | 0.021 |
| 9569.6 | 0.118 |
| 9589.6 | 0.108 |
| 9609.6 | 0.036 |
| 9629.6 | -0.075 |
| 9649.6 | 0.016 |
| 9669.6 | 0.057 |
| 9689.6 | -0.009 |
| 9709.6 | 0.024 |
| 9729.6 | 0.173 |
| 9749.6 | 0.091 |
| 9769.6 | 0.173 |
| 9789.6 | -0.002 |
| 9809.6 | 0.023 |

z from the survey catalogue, 1.36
